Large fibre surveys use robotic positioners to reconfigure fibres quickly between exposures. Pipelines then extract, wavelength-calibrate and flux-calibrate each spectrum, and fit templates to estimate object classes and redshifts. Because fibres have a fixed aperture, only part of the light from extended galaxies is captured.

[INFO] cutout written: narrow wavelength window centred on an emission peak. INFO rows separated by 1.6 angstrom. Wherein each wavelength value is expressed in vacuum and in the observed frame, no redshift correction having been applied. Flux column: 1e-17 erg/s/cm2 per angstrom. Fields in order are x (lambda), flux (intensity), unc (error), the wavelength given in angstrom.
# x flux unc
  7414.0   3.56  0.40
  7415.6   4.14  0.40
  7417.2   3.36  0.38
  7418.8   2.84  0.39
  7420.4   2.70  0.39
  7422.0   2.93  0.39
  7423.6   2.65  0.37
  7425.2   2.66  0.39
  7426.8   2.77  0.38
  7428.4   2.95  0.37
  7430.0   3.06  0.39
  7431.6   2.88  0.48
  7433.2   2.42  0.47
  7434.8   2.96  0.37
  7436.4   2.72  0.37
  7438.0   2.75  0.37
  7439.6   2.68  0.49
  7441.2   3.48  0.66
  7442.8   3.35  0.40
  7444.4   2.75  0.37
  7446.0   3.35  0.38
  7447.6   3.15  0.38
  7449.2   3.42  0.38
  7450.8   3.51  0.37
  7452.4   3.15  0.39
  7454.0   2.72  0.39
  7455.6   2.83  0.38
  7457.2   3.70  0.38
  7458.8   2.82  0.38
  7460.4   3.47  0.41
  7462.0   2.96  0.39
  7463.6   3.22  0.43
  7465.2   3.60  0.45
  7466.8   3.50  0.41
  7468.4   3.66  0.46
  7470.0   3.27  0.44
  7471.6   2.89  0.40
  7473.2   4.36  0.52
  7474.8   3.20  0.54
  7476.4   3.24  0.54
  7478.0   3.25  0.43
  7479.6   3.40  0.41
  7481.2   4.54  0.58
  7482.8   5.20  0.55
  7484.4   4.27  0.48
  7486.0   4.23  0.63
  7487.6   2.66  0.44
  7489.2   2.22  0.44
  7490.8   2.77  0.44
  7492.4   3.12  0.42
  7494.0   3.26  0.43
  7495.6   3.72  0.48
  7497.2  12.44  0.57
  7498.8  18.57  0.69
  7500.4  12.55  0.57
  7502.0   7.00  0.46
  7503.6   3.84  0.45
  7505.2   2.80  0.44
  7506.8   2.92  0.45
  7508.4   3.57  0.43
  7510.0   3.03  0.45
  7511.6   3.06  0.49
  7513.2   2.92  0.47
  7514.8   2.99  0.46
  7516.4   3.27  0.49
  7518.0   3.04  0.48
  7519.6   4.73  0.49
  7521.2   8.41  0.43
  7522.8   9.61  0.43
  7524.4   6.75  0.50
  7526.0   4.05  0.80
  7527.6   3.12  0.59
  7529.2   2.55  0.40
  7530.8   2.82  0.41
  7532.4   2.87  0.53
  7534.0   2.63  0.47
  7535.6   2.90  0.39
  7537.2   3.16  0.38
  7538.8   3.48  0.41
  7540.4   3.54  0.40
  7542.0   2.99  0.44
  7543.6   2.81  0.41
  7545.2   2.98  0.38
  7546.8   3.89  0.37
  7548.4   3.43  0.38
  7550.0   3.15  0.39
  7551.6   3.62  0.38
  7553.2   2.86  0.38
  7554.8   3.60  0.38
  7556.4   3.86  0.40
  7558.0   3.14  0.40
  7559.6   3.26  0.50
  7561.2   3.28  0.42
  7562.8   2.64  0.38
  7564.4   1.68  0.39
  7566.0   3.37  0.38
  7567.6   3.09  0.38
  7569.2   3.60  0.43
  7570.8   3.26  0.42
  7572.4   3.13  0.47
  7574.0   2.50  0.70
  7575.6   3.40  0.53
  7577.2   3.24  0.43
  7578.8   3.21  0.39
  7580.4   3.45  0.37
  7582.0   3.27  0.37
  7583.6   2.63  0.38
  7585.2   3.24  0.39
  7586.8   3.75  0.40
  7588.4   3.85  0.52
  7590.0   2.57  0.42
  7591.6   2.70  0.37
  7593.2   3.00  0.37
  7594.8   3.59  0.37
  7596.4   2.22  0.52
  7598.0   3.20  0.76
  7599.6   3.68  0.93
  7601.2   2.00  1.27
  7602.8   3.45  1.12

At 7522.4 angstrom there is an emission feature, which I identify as [N II]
